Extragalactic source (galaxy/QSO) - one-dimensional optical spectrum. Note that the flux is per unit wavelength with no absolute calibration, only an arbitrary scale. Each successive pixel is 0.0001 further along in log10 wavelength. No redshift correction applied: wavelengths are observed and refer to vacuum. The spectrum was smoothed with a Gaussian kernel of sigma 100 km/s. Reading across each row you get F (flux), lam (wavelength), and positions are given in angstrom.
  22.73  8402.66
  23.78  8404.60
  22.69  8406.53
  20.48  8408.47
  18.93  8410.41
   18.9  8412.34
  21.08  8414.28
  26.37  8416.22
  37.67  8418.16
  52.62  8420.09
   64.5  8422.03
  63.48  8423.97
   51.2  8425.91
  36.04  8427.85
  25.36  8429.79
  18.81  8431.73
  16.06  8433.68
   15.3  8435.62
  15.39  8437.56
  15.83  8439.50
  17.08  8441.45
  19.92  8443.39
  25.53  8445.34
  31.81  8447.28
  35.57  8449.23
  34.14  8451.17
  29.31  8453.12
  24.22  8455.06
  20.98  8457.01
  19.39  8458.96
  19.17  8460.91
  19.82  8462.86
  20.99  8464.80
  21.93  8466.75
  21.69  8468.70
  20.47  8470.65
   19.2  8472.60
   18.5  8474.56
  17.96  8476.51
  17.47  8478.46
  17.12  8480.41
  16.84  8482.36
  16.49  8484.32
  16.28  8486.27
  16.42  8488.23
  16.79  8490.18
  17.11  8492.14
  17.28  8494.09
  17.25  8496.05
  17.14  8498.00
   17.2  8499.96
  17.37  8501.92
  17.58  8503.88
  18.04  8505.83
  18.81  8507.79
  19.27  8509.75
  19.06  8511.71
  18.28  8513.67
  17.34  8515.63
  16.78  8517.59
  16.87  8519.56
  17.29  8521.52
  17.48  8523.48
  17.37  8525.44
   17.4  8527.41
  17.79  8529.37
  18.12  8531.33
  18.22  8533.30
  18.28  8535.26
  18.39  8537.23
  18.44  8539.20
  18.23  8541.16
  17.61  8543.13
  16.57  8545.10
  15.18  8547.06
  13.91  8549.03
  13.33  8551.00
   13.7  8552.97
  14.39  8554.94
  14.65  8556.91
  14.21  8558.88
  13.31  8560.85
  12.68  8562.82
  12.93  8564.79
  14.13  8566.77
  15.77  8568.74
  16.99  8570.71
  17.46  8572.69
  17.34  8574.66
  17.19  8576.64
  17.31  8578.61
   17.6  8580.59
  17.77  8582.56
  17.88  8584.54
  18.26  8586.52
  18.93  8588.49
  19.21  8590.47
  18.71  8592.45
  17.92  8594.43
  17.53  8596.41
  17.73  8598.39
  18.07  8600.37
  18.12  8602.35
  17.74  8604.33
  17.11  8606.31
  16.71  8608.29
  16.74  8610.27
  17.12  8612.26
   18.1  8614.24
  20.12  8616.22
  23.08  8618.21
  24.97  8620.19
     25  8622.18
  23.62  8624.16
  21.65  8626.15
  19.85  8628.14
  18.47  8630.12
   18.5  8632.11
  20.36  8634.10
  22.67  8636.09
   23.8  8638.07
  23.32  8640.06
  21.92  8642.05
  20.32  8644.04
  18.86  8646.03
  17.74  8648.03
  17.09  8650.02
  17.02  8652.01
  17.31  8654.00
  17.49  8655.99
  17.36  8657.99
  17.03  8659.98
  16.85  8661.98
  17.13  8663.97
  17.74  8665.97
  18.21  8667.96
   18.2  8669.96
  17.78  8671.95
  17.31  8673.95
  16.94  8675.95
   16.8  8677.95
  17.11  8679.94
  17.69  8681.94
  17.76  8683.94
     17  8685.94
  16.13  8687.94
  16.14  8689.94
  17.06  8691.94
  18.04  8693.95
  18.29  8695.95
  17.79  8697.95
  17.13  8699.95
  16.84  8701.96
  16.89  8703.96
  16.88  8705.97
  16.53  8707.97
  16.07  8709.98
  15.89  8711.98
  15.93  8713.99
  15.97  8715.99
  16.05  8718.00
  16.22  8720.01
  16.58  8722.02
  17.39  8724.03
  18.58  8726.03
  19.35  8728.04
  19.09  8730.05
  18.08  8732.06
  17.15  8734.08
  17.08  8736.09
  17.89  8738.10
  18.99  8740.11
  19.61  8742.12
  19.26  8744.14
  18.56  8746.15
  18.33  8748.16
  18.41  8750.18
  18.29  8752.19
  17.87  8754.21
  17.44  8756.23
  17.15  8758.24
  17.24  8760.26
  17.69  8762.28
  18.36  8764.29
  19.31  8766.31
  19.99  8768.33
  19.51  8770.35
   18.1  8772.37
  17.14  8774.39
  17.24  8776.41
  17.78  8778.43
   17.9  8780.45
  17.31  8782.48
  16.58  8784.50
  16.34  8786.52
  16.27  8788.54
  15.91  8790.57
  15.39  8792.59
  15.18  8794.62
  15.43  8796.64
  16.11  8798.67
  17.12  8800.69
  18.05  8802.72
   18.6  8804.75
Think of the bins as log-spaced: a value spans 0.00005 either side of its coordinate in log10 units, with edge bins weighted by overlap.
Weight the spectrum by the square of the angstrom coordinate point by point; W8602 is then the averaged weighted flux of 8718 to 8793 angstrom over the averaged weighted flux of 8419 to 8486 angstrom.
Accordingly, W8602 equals 0.7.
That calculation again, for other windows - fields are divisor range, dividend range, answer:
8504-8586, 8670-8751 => 1.09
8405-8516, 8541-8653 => 0.80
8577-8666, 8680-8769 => 0.94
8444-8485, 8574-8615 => 0.82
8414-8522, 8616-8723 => 0.83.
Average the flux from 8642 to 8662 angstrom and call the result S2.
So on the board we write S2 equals 18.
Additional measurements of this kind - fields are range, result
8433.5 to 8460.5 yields 23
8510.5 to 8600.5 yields 16.8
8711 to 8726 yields 16.4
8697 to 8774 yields 17.7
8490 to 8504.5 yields 17.2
